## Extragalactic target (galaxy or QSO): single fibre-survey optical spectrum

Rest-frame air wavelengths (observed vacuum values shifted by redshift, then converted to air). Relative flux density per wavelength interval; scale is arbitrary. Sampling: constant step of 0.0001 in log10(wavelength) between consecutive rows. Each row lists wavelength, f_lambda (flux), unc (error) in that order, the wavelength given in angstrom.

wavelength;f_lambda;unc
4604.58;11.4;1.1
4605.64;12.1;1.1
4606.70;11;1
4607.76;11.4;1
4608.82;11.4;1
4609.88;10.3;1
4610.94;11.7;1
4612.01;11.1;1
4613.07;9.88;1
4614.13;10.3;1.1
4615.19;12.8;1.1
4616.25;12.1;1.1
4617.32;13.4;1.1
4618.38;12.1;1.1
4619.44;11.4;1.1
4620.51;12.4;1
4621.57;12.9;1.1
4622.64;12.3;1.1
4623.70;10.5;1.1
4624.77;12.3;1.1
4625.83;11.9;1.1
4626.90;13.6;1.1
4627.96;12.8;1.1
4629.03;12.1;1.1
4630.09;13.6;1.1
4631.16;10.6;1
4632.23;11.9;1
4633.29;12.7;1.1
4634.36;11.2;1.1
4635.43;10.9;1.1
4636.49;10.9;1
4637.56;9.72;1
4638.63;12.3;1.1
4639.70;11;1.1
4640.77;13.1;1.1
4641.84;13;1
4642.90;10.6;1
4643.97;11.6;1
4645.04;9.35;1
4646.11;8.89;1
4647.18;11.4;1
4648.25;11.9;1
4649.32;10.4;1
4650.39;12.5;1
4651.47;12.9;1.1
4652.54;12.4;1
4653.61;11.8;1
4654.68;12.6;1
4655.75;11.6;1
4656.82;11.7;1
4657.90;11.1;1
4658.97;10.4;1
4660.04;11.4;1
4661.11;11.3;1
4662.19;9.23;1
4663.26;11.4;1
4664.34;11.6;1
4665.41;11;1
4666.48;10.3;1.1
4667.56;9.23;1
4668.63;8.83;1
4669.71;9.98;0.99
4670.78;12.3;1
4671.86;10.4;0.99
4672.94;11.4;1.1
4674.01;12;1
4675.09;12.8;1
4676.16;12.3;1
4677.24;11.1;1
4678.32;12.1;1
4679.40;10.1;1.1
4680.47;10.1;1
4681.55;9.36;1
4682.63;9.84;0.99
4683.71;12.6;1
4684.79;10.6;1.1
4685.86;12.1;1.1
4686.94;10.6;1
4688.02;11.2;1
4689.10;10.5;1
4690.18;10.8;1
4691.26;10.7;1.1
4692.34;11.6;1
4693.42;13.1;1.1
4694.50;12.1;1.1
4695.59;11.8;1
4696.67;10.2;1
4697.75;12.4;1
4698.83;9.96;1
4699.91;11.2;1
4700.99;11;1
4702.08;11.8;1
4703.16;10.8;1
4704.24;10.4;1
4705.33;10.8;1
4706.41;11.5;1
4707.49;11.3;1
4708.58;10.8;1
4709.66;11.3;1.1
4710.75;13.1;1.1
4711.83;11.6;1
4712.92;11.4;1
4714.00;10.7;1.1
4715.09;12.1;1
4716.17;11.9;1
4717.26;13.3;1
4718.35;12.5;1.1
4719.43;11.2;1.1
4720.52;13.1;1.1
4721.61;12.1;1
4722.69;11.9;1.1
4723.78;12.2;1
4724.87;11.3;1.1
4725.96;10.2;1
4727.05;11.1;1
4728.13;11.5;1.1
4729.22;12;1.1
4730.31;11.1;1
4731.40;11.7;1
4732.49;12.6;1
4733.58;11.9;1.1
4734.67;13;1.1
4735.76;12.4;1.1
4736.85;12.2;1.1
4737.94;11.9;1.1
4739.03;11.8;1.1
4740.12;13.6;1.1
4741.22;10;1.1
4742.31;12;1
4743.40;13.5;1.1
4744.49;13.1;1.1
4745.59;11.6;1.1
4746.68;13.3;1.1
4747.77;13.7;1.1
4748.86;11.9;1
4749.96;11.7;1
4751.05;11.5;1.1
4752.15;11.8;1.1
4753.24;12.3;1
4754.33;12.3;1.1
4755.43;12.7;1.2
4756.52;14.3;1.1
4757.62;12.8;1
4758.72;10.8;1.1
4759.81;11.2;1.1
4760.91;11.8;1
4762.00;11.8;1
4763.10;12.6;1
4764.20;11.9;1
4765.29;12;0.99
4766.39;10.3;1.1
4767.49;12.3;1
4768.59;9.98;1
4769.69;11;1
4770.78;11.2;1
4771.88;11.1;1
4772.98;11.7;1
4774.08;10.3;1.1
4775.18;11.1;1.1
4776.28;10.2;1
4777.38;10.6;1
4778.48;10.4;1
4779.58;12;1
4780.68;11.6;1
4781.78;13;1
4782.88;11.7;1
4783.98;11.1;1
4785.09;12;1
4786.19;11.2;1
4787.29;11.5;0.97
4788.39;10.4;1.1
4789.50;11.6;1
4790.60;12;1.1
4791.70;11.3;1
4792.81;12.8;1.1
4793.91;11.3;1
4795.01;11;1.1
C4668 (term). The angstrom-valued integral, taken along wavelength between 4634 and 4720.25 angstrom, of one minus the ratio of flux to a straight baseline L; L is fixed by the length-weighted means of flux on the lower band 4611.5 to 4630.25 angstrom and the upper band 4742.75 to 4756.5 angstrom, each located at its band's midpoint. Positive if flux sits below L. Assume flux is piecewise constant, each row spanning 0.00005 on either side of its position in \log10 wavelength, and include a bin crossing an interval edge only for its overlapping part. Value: 7.0 angstrom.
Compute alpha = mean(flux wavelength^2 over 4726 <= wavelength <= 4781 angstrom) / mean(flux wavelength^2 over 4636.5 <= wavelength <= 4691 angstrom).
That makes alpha 1.10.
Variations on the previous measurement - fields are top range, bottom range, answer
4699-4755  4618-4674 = 1.07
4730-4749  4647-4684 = 1.14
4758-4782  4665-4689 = 1.08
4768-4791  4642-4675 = 1.06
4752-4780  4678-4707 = 1.08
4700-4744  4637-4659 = 1.06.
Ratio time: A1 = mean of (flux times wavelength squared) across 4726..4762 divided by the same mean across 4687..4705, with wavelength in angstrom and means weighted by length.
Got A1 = 1.1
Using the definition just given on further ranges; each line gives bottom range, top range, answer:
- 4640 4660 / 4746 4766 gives 1.11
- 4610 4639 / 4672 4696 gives 0.98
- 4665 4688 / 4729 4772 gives 1.14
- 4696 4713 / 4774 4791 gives 1.04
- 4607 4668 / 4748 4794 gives 1.07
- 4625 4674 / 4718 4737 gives 1.08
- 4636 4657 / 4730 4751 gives 1.11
